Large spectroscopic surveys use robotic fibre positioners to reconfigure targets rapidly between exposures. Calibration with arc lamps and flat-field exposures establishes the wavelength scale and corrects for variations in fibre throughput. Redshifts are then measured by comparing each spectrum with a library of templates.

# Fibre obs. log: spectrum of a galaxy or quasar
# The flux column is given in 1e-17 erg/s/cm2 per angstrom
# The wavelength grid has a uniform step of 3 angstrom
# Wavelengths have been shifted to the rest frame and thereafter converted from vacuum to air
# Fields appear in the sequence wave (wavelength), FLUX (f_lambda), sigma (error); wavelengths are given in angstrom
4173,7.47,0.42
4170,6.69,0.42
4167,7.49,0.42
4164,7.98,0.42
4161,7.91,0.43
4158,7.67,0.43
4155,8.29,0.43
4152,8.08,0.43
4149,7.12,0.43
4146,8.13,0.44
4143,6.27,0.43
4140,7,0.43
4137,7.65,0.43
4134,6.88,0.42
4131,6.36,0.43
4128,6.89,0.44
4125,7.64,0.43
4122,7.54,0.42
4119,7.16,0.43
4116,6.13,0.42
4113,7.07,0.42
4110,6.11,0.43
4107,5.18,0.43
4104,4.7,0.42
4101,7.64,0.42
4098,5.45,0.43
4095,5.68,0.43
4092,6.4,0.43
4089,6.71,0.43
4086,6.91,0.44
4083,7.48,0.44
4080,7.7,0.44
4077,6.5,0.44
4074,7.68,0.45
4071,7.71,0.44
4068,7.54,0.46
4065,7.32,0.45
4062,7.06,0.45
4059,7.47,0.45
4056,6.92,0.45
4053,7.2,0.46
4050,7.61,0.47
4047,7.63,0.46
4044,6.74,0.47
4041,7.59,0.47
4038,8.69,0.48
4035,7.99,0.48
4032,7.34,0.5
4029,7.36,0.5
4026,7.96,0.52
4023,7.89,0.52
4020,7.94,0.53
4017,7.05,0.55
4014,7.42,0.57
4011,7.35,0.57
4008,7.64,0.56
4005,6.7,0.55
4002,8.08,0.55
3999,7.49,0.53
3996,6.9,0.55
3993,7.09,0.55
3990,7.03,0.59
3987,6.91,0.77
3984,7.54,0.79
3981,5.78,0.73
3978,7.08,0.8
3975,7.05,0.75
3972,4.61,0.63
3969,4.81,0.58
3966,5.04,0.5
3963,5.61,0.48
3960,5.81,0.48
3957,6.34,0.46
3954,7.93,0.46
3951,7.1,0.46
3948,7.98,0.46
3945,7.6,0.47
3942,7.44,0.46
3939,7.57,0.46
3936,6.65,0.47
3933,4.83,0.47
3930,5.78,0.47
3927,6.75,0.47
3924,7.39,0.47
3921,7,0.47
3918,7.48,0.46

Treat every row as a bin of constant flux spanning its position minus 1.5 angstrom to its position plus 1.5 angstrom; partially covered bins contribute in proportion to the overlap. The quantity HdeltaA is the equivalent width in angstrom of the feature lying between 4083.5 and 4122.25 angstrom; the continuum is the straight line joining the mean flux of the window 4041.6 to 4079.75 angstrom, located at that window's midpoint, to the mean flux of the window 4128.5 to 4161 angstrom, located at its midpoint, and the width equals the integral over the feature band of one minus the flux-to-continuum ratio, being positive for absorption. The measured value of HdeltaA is 5.18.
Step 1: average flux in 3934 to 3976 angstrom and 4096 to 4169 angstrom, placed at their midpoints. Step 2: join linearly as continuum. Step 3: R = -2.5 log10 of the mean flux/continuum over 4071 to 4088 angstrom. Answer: -0.06 mag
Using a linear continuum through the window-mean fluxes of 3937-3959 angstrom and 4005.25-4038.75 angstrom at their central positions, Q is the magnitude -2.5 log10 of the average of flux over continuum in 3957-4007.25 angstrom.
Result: 0.16 mag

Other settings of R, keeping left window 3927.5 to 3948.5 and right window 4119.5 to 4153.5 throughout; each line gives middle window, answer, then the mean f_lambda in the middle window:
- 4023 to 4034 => -0.09 mag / 7.62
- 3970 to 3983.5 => 0.11 mag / 6.19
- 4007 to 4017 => -0.07 mag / 7.4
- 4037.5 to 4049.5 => -0.08 mag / 7.57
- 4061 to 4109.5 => 0.06 mag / 6.71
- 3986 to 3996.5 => -0.01 mag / 6.99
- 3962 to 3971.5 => 0.33 mag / 5.07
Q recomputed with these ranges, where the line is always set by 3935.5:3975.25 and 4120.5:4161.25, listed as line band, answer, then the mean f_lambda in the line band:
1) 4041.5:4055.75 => -0.05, 7.28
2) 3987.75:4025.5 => -0.10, 7.39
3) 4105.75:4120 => 0.15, 6.32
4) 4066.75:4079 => -0.05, 7.37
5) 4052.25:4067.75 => -0.03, 7.22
